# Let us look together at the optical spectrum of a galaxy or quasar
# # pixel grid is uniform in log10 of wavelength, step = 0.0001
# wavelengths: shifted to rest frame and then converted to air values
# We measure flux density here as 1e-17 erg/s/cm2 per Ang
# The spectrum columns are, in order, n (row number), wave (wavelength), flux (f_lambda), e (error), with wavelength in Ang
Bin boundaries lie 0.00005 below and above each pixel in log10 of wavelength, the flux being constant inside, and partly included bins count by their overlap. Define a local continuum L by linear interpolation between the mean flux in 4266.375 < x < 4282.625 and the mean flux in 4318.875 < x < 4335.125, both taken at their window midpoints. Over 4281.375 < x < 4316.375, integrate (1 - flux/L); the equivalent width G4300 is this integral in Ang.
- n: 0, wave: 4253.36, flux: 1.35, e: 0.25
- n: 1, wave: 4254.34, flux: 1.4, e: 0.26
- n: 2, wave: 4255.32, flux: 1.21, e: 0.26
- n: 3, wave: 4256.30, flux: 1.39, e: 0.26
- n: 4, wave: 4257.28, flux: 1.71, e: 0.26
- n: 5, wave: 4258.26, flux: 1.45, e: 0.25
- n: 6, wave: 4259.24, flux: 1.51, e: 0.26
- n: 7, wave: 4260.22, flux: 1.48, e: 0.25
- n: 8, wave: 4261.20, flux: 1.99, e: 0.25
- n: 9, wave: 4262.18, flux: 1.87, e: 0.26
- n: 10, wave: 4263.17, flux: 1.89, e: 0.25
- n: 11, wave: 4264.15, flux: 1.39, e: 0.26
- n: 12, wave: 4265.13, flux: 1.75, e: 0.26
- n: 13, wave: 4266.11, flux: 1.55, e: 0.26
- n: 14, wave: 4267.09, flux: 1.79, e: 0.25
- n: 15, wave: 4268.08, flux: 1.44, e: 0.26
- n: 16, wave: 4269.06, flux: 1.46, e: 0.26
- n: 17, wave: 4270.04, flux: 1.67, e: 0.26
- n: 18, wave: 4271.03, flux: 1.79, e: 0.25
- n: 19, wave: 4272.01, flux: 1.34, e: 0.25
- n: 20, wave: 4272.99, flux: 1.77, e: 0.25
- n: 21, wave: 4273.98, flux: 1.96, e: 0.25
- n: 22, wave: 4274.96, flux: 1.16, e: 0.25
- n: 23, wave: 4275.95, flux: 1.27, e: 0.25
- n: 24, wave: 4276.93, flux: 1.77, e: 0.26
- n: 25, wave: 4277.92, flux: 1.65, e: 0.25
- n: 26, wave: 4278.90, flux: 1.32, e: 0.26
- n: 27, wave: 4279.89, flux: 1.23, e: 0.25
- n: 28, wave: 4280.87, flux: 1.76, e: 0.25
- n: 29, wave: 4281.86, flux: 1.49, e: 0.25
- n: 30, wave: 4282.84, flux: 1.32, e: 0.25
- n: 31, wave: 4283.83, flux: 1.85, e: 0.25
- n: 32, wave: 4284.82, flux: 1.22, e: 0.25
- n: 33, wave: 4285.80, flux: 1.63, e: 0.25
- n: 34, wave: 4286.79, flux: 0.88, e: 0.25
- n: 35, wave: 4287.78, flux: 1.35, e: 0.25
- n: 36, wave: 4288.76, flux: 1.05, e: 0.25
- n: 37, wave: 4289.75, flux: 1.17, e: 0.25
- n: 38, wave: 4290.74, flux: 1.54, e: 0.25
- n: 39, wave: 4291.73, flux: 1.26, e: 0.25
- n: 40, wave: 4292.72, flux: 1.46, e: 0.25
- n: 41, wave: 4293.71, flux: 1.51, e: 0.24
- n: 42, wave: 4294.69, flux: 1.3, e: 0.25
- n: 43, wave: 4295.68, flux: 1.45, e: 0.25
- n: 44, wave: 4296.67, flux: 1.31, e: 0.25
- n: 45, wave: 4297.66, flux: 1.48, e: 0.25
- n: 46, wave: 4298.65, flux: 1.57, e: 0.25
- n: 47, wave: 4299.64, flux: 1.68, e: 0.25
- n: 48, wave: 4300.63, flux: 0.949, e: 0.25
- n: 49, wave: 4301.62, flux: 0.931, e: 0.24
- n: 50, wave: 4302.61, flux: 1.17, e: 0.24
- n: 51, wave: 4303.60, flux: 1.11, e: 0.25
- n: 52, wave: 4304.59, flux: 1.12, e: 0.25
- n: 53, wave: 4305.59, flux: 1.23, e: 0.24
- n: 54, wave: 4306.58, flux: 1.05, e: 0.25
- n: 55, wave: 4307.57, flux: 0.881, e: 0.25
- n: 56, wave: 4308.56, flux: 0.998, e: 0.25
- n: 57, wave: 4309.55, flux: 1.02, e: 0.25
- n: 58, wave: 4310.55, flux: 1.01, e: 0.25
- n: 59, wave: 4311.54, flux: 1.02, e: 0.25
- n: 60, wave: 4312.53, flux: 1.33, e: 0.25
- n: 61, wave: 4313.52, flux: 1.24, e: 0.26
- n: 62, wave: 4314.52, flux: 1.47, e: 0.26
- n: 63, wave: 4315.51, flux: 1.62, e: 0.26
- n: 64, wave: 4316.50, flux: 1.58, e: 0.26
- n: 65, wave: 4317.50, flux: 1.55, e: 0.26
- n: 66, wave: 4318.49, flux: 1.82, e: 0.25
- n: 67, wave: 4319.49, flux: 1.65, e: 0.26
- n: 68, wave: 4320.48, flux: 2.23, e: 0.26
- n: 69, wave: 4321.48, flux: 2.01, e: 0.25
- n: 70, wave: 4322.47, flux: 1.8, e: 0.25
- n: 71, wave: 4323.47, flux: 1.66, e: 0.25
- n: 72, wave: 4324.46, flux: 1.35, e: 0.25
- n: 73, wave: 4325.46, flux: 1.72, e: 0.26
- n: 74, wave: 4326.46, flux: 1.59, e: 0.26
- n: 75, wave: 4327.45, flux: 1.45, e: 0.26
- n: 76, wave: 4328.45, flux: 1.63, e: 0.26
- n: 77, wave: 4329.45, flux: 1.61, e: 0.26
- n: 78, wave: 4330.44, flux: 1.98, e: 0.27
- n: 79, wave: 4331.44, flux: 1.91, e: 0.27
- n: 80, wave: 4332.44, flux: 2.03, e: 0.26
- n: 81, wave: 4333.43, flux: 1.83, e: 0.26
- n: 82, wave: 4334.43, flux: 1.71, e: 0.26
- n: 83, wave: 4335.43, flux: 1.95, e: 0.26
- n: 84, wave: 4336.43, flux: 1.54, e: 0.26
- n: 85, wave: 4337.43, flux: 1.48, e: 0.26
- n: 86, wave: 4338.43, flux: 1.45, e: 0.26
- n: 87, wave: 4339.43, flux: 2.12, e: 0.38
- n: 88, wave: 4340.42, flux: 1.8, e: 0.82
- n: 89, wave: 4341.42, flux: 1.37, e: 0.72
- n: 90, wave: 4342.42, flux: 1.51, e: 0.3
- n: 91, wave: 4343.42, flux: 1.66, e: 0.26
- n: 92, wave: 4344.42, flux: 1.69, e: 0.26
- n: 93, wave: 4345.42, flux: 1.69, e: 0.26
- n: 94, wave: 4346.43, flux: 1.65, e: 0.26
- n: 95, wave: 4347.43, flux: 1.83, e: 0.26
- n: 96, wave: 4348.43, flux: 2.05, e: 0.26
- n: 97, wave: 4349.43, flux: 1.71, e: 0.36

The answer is 7.8 Ang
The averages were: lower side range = 1.55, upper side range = 1.76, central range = 1.28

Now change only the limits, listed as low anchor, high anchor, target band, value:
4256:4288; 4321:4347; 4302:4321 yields 3.79 Ang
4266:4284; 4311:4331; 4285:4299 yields 2.01 Ang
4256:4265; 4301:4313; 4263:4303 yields -2.55 Ang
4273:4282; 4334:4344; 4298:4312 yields 4.03 Ang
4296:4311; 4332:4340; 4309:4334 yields -1.63 Ang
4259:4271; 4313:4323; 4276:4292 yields 2.55 Ang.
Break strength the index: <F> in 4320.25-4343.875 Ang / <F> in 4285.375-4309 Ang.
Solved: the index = 1.4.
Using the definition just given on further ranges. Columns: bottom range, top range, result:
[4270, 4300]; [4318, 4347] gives 1.18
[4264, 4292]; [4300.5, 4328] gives 0.94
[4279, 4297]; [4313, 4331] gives 1.21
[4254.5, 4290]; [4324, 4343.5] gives 1.11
